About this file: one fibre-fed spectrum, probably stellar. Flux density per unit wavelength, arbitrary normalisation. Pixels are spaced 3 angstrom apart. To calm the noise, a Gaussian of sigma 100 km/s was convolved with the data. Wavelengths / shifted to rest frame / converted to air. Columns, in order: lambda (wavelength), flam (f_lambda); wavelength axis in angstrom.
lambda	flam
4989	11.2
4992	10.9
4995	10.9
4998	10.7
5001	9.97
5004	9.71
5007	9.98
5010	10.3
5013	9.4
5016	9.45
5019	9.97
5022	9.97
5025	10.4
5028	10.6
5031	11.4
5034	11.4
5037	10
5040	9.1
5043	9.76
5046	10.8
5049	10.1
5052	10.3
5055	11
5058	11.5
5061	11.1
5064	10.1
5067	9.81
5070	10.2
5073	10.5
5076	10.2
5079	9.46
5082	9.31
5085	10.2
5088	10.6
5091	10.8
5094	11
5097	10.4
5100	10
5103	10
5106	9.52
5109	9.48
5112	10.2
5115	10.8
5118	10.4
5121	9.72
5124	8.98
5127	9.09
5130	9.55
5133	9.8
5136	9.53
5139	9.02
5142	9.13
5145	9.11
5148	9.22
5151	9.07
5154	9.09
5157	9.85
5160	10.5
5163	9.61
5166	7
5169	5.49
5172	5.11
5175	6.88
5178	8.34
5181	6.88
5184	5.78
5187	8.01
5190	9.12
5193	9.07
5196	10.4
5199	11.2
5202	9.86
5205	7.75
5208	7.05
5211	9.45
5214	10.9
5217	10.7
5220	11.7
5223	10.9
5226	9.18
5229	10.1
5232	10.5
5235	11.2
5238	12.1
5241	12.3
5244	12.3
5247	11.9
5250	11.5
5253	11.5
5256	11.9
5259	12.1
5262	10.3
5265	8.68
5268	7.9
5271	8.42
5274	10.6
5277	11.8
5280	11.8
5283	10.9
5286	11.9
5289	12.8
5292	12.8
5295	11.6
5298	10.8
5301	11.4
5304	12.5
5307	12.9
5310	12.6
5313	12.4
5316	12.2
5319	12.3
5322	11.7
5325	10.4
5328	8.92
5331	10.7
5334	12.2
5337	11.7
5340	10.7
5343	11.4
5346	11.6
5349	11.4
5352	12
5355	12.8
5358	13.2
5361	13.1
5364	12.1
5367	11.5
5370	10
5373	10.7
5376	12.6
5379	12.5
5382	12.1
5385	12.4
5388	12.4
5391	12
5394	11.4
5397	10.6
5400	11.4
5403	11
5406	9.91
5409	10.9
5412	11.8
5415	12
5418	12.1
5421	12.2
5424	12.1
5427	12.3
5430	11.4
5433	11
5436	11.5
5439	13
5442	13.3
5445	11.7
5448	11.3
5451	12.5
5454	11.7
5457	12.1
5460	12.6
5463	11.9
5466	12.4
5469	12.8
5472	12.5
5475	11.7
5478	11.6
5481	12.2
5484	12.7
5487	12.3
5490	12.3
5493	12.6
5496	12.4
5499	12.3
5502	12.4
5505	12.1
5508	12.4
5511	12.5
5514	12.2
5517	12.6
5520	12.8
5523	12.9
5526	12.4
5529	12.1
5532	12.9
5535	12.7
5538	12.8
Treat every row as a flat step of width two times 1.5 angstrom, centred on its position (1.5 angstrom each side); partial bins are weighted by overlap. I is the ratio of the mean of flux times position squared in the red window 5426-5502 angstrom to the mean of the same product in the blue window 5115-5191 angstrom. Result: 1.59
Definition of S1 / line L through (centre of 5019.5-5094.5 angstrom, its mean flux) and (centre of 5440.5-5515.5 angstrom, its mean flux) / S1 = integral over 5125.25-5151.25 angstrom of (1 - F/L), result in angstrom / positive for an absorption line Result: 3.51 angstrom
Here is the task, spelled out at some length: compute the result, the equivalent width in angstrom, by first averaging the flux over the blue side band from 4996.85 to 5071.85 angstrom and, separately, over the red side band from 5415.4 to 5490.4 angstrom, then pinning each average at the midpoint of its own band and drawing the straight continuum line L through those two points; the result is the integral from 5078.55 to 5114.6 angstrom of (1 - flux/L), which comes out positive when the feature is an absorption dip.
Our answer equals 1.5 angstrom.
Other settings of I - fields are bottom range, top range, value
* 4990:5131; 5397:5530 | 1.38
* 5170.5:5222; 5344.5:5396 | 1.46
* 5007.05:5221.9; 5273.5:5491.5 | 1.37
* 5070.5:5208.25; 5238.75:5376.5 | 1.33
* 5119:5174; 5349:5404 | 1.47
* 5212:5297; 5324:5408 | 1.09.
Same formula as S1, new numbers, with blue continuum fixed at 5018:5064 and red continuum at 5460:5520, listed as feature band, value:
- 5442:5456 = 0.22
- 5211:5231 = 1.30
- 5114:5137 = 2.37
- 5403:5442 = 1.08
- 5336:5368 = -0.55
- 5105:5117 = 0.82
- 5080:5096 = 0.49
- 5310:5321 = -0.66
